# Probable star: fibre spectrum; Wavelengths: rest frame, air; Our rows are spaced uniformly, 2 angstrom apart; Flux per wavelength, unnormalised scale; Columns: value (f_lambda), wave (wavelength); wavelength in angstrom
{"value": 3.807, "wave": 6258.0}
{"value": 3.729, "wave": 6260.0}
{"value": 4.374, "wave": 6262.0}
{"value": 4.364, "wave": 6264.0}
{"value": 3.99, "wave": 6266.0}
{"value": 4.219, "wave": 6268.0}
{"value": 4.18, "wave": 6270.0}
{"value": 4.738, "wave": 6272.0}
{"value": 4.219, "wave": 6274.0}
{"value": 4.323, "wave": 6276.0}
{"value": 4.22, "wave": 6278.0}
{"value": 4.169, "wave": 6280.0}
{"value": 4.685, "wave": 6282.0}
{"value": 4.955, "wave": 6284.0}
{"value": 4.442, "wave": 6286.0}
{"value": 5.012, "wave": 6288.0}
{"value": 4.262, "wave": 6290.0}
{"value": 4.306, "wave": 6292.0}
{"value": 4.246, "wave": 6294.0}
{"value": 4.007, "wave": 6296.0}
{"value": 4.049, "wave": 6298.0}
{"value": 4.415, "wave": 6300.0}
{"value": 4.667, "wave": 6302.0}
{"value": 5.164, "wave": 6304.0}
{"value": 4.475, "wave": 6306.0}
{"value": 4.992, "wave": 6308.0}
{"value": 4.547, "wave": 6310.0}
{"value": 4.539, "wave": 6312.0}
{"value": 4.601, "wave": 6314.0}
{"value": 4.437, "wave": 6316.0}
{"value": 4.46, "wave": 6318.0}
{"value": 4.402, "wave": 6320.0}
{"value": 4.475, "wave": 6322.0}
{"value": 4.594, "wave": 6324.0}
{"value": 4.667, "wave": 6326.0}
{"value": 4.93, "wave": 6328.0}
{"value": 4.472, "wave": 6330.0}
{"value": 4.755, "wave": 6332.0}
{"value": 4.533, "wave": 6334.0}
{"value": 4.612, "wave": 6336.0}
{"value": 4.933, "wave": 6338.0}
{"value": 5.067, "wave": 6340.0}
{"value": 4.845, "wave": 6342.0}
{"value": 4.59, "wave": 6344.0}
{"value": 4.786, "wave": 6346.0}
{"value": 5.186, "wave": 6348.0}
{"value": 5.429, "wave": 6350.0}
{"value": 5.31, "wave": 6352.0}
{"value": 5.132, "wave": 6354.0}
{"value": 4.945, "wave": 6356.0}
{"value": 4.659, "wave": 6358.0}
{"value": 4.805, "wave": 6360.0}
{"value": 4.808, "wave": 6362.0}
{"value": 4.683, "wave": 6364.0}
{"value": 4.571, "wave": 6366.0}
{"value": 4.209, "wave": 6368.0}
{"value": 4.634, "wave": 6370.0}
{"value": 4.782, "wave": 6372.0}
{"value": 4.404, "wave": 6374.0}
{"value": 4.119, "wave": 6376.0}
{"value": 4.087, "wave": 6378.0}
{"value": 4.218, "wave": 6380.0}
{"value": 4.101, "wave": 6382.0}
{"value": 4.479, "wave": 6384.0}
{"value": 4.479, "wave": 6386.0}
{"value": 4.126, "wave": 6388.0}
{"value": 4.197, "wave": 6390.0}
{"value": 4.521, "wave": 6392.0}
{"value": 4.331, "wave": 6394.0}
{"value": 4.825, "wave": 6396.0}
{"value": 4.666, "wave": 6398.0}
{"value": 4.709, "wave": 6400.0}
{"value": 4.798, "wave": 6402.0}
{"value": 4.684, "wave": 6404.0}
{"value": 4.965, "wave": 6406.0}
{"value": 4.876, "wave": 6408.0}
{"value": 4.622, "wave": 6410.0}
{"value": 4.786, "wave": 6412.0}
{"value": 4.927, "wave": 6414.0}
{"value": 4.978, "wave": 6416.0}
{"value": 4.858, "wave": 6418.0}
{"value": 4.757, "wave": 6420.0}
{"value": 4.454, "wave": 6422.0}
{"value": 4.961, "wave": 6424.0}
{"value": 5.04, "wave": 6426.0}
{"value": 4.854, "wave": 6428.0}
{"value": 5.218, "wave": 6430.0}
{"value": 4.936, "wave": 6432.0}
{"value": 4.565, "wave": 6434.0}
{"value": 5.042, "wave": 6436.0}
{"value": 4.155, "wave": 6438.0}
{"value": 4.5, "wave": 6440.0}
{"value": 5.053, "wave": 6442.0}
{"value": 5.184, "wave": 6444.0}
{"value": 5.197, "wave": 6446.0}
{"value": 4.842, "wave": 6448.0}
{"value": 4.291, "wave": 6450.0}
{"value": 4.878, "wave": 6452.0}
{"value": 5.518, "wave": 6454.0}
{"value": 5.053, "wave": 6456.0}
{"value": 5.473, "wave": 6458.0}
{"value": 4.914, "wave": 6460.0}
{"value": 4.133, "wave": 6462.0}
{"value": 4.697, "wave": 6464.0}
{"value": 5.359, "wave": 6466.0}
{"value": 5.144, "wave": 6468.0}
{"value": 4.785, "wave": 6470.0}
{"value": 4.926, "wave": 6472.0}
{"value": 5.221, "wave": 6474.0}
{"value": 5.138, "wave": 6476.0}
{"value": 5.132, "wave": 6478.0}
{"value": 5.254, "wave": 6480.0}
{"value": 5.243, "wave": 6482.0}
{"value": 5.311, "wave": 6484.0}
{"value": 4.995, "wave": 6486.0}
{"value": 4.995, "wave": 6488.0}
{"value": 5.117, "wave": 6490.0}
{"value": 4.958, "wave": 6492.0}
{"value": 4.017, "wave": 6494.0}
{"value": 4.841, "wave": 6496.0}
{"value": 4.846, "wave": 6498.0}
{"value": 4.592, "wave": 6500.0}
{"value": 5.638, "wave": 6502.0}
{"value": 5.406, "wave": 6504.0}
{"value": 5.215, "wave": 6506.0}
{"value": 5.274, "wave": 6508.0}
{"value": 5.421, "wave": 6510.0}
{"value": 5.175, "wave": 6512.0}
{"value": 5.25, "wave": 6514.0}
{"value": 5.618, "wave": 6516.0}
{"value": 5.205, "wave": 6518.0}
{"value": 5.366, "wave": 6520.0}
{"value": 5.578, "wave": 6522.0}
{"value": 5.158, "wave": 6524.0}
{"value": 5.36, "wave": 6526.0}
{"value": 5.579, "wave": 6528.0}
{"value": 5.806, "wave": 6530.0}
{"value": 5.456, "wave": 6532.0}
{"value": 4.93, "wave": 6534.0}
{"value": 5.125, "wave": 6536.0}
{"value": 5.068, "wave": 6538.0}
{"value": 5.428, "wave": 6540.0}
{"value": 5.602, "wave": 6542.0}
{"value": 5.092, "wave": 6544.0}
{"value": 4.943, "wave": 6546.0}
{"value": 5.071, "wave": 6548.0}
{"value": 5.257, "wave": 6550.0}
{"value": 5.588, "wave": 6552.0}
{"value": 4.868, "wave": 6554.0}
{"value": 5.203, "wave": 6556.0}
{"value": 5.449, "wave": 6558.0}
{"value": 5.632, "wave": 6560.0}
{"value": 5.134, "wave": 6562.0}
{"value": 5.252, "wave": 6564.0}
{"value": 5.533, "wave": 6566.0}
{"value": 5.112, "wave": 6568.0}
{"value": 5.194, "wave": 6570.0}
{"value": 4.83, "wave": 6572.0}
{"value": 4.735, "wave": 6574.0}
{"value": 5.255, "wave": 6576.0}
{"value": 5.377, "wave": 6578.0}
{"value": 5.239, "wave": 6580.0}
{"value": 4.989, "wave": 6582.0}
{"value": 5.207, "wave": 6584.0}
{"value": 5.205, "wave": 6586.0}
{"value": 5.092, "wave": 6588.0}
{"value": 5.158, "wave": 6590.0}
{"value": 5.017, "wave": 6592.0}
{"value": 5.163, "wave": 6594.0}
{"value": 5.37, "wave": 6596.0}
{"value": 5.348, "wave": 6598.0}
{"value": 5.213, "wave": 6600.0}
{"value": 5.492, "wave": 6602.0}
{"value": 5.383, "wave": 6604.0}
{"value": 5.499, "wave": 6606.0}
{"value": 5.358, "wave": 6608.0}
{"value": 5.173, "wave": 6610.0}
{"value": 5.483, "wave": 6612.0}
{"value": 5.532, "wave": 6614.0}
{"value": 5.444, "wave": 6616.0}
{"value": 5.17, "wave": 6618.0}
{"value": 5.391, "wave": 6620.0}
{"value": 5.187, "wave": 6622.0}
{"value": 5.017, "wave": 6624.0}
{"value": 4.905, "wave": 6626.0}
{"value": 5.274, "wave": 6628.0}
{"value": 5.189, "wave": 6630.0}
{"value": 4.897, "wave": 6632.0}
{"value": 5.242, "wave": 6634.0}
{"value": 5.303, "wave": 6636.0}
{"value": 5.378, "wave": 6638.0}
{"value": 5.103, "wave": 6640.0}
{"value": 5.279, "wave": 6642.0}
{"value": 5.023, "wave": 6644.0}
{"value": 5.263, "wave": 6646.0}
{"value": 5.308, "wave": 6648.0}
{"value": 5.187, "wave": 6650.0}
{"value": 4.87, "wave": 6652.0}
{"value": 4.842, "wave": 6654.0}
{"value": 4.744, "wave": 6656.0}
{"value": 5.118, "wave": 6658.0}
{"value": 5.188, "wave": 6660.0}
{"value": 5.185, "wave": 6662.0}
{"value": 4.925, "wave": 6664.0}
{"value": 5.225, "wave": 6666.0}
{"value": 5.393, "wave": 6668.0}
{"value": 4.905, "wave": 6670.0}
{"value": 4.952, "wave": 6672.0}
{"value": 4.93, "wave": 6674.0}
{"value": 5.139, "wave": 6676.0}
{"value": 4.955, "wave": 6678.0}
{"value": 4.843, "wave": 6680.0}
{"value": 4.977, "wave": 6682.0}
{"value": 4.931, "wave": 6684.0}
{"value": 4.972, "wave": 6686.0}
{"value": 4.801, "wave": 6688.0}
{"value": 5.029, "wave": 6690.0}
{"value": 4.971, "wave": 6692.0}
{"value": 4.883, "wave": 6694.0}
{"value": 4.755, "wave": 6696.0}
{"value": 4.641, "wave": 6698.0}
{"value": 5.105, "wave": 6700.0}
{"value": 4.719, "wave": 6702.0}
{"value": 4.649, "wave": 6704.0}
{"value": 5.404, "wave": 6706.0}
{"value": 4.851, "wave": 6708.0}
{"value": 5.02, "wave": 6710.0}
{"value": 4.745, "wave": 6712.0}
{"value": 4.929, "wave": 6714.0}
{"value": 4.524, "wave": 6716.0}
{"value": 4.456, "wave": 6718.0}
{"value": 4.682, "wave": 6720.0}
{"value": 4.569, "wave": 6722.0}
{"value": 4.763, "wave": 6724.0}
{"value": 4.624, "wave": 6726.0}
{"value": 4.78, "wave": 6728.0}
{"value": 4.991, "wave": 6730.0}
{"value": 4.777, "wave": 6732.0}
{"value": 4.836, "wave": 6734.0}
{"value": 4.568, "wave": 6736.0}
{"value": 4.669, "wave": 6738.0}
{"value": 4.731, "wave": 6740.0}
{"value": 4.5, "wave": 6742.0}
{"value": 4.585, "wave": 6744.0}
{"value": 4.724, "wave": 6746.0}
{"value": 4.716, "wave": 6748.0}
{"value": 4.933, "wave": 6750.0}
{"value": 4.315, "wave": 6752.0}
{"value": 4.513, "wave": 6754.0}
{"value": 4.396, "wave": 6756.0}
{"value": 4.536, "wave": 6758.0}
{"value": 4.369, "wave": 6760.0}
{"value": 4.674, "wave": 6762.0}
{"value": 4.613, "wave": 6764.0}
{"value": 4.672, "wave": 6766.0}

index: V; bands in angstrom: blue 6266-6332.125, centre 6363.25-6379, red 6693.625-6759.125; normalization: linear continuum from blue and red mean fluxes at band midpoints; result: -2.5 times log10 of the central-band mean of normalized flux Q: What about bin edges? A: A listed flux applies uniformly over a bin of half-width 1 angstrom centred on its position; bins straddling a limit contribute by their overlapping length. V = 0.024 mag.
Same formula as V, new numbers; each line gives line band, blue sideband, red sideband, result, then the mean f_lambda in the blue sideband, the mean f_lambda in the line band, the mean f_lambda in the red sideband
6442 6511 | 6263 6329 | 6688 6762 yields -0.101 mag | 4.48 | 5.03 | 4.73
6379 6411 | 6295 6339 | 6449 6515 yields 0.060 mag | 4.58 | 4.54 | 5.04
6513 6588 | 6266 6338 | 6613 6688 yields -0.069 mag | 4.51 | 5.26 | 5.11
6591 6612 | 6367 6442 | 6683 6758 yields -0.131 mag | 4.62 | 5.31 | 4.76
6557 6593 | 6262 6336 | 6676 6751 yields -0.108 mag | 4.49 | 5.19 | 4.8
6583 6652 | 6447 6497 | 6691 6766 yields -0.089 mag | 4.97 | 5.24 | 4.72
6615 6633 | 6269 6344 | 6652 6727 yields -0.070 mag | 4.55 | 5.16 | 4.9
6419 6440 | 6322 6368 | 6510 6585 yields 0.048 mag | 4.81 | 4.78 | 5.26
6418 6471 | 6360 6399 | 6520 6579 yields -0.029 mag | 4.44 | 4.88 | 5.26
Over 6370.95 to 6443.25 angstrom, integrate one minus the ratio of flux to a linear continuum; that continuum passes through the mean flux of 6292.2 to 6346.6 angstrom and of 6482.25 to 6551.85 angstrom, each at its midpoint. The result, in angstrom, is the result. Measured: 3.3 angstrom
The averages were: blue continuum 4.6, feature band 4.64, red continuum 5.2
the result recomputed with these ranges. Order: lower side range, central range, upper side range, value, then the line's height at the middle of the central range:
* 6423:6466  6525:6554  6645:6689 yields -2.0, 4.95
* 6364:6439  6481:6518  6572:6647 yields -1.5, 4.9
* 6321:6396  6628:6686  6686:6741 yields -3.8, 4.77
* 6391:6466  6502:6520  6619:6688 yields -1.5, 4.92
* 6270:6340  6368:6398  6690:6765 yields 1.3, 4.57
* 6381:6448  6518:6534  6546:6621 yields -1.1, 5.07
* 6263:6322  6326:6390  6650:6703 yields -1.7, 4.54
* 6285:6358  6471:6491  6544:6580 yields -0.4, 5.02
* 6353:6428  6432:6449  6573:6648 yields -0.2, 4.77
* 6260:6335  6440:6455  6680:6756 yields -1.3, 4.58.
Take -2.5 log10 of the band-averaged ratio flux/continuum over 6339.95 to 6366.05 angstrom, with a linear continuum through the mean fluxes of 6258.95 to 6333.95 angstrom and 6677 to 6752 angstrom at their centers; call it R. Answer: -0.10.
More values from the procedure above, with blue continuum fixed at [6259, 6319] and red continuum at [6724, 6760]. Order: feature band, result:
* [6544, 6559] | -0.141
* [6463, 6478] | -0.120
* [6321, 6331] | -0.044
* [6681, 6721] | -0.050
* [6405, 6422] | -0.078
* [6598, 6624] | -0.166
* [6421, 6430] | -0.087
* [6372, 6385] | 0.048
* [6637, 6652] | -0.131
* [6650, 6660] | -0.078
